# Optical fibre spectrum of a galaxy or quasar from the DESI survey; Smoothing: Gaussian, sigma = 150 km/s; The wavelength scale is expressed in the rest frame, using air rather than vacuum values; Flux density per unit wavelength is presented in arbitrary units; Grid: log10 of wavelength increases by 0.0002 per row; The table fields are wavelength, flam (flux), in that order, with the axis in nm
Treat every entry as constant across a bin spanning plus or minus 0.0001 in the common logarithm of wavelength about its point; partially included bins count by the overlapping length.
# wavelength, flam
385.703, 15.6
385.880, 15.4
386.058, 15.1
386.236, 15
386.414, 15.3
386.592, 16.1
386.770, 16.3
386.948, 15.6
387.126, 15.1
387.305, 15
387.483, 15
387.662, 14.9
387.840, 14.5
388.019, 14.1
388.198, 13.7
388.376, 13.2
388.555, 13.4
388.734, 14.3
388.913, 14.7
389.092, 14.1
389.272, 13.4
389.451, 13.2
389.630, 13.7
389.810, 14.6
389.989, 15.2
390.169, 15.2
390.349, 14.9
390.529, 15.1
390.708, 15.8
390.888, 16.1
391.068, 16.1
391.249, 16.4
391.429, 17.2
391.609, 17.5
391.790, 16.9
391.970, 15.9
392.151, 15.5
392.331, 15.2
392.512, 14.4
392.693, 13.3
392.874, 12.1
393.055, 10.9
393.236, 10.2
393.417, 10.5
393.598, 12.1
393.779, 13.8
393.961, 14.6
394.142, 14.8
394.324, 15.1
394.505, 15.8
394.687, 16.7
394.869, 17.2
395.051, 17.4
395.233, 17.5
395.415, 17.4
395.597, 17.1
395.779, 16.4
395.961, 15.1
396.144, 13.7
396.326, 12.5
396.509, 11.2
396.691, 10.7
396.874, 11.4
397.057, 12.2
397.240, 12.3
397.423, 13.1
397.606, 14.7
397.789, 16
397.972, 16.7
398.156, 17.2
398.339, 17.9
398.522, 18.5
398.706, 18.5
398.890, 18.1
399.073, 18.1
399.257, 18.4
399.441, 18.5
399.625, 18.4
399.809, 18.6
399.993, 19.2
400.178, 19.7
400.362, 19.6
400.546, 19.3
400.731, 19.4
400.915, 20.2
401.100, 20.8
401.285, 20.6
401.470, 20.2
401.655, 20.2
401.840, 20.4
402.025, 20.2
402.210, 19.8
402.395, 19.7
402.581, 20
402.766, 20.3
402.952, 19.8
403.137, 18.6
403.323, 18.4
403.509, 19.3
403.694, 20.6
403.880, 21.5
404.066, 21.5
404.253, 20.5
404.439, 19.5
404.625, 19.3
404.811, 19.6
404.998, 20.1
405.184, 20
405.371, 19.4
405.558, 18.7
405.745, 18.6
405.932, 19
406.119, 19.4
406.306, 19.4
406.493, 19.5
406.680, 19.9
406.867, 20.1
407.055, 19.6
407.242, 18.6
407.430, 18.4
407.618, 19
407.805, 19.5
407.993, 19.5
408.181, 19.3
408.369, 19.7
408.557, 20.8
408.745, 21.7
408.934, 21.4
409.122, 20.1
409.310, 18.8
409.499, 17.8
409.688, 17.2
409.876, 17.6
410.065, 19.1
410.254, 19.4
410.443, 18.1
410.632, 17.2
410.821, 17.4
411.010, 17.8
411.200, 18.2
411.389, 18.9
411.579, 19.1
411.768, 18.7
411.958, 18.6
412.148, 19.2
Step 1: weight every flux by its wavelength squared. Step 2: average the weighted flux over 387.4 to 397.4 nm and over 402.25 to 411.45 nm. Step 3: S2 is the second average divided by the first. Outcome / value 1.44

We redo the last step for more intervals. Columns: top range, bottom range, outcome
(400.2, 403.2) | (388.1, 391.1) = 1.46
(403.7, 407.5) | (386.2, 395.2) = 1.44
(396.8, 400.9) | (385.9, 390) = 1.25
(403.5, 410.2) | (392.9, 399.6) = 1.37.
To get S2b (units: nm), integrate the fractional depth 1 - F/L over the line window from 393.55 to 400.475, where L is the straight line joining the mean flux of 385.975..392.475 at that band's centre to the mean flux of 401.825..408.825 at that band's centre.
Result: 0.541 nm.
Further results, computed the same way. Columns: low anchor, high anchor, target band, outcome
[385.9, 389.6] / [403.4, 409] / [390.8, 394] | 0.30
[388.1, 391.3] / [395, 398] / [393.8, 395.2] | -0.14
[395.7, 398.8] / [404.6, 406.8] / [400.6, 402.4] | -0.33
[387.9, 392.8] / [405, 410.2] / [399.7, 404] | -0.48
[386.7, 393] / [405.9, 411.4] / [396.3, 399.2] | 0.28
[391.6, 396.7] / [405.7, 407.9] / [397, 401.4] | -0.36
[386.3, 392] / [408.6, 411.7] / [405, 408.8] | -0.27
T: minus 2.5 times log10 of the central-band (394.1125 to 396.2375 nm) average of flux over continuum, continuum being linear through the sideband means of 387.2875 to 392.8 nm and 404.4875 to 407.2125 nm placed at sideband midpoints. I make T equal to 0.01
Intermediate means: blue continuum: 14.9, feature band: 16.2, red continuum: 19.5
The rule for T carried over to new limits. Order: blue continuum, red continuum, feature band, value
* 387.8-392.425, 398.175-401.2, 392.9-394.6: 0.254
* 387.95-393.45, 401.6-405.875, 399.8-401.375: -0.071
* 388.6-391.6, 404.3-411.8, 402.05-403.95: -0.104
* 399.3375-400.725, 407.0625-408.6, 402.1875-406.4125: -0.027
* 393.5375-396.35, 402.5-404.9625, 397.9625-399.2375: -0.036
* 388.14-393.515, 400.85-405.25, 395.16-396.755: 0.144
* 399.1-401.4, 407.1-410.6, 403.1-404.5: -0.042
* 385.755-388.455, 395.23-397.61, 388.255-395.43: -0.029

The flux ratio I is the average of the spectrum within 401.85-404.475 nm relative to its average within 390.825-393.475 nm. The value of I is 1.4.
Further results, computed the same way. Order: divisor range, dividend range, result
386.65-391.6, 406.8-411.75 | 1.28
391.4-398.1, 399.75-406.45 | 1.37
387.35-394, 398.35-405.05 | 1.36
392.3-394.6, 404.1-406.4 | 1.47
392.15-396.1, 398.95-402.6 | 1.33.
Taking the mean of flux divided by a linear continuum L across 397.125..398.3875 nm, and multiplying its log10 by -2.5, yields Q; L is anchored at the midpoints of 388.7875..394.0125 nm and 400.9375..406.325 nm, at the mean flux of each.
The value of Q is 0.13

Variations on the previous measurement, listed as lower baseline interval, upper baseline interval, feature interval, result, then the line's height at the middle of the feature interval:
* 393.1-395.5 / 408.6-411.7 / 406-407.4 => -0.09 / 17.9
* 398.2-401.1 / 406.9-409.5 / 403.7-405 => -0.06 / 19.3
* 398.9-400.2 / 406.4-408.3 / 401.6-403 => -0.07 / 18.9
